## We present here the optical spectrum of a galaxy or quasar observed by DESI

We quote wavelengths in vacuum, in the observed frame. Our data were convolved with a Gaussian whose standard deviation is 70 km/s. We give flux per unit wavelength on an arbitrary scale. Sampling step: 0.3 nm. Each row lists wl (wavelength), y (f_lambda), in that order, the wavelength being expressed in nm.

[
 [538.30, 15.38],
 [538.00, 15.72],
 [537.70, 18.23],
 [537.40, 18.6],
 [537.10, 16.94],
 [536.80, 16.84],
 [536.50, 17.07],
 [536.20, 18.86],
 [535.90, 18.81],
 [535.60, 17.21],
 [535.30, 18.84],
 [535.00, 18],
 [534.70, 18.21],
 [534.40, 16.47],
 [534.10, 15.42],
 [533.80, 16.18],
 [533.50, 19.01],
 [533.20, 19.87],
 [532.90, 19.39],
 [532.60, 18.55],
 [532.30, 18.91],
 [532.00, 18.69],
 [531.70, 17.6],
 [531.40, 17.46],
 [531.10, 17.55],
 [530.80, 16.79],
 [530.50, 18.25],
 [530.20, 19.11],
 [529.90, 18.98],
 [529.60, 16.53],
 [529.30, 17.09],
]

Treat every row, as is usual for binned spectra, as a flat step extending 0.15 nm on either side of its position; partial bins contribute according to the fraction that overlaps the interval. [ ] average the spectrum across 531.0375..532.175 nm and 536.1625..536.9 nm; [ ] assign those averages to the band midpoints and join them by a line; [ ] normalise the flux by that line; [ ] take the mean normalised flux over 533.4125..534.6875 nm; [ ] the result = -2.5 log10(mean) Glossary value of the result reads 0.053 mag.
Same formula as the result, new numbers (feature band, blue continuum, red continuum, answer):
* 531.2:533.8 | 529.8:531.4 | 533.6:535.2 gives -0.06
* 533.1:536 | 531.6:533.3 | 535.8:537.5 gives 0.03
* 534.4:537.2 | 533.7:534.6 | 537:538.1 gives -0.07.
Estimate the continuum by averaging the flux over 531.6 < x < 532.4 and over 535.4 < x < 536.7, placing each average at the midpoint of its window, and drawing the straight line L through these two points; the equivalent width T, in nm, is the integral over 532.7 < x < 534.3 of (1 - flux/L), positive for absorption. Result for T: 0.03 nm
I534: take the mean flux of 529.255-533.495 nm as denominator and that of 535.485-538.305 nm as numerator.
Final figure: 0.96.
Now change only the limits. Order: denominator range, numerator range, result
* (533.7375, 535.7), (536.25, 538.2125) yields 1.00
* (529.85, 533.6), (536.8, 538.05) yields 0.95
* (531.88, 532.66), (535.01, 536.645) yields 0.97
